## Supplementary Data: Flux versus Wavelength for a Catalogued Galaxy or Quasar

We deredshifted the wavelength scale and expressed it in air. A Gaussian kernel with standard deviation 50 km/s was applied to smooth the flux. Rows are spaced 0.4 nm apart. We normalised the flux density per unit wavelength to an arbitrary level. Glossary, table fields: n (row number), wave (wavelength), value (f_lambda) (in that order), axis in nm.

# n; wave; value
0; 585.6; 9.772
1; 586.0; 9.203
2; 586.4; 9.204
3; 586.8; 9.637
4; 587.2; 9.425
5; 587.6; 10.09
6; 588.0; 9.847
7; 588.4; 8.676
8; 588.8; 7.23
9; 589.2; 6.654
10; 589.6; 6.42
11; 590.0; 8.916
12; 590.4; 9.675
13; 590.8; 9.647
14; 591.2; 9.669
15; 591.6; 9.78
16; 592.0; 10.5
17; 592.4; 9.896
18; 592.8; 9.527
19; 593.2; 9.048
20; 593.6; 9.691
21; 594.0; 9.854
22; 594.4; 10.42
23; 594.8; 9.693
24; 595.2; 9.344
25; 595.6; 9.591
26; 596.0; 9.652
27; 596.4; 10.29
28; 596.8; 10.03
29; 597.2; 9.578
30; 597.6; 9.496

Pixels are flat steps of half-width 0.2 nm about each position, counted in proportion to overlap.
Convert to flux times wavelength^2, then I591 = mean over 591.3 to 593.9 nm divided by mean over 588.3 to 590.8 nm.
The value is 1.22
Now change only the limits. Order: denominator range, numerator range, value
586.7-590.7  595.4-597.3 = 1.17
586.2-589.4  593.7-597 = 1.14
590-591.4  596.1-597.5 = 1.06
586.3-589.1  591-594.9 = 1.10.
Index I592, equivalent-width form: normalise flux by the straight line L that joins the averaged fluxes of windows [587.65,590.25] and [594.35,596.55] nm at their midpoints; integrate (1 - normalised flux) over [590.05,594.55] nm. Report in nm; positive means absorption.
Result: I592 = -0.398 nm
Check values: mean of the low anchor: 8.11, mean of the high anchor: 9.78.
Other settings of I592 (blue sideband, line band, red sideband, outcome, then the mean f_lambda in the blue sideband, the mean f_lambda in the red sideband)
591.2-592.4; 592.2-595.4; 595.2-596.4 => 0.055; 10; 9.69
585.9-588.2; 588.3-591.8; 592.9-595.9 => 0.401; 9.58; 9.66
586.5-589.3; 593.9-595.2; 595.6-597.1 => -0.028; 8.89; 9.91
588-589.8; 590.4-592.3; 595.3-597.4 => -0.366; 7.53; 9.81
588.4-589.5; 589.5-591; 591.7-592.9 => -0.091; 7.21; 10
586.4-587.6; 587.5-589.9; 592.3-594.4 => 0.373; 9.57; 9.67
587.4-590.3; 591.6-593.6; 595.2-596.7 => -0.144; 8.31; 9.79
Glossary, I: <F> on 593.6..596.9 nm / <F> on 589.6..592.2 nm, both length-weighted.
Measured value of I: 1.04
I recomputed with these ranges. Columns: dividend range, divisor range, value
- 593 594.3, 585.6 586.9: 1.02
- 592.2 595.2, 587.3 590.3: 1.16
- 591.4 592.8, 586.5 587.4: 1.05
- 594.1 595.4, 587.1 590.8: 1.14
